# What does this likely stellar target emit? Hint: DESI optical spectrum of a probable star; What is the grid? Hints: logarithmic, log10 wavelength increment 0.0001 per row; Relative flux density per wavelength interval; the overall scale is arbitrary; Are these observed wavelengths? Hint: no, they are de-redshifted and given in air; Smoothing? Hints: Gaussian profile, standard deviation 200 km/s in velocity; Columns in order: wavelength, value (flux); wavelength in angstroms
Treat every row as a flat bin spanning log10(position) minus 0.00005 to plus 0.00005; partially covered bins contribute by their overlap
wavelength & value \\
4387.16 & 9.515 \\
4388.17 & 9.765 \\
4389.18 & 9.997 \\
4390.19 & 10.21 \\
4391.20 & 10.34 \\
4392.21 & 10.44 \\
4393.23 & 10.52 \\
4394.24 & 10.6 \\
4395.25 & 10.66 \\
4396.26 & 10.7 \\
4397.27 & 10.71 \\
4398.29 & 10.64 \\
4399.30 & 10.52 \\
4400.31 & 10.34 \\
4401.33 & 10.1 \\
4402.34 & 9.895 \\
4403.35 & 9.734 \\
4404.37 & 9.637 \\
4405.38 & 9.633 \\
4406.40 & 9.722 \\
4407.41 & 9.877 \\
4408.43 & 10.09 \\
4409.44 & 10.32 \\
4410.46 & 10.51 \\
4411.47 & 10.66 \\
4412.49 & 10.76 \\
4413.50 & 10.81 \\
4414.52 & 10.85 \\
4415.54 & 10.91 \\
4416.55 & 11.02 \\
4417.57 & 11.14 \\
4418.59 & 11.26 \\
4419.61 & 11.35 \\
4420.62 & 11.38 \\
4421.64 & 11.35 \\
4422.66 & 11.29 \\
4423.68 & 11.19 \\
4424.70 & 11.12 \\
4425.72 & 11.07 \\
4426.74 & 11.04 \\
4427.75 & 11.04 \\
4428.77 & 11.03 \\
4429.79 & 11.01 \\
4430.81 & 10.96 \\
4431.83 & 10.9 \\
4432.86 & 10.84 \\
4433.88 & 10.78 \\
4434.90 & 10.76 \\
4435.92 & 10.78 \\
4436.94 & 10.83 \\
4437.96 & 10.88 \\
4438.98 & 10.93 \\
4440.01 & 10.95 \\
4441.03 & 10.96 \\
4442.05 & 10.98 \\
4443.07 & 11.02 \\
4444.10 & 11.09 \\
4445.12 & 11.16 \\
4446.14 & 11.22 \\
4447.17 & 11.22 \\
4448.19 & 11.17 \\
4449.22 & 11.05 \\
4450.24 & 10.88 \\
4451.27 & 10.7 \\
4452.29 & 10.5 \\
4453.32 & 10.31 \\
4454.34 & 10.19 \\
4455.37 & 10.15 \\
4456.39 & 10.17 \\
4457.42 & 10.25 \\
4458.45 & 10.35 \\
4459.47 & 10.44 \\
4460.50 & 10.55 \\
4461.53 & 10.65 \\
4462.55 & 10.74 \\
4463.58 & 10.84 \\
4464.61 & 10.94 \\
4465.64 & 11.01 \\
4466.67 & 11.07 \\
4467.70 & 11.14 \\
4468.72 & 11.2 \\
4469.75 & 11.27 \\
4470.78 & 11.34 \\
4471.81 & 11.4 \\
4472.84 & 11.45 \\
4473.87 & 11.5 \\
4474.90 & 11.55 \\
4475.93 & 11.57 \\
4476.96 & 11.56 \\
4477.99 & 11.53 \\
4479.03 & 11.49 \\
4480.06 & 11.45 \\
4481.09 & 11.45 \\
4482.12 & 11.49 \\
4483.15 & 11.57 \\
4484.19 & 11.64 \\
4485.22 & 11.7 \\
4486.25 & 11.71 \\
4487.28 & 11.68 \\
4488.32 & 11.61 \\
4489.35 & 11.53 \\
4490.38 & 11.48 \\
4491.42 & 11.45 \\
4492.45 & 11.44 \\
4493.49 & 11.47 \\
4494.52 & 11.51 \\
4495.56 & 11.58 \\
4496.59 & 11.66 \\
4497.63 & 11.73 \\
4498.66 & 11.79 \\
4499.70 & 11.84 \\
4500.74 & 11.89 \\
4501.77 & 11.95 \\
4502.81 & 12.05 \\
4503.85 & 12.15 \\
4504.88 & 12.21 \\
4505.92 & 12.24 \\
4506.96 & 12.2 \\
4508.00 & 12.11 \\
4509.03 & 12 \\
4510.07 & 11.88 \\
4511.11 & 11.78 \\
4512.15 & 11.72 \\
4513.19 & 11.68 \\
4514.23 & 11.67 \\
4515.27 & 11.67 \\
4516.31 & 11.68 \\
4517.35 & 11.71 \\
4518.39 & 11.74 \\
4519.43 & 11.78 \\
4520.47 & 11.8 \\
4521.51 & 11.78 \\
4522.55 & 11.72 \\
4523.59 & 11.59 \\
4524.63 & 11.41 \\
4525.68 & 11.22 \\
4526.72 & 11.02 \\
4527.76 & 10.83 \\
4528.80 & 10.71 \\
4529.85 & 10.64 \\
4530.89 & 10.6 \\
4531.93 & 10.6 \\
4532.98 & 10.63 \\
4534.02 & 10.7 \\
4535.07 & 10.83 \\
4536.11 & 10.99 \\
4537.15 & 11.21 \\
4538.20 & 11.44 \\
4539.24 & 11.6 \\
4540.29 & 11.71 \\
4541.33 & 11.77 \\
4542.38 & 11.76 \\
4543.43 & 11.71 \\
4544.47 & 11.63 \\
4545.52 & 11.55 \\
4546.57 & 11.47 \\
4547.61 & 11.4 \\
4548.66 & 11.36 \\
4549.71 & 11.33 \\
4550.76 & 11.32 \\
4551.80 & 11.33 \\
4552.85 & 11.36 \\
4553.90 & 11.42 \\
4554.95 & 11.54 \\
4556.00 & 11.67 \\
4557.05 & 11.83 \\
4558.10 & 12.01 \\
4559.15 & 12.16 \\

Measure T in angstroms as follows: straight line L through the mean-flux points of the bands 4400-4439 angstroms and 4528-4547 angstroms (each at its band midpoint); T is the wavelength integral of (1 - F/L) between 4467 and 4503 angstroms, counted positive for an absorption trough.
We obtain -1.9 angstroms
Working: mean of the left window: 10.7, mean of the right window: 11.2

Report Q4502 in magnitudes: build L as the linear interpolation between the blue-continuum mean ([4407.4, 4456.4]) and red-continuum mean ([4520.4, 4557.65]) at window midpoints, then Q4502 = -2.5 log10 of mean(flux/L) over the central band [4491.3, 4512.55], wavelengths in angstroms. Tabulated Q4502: -0.06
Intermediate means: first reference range 10.9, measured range 11.8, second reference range 11.3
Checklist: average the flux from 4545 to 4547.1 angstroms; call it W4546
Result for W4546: 11.5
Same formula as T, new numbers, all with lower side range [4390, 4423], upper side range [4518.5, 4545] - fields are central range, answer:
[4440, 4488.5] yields -0.9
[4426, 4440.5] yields -0.3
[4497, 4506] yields -0.7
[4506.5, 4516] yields -0.6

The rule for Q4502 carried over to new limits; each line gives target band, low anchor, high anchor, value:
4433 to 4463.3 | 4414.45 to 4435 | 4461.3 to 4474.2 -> 0.03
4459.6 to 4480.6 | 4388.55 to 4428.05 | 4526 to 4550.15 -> -0.03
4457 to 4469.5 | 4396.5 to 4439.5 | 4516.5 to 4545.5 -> 0.02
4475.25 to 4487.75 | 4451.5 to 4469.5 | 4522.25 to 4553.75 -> -0.07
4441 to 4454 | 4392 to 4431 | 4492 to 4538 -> 0.00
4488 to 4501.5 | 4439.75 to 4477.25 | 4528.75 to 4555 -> -0.05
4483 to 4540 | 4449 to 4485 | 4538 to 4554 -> -0.02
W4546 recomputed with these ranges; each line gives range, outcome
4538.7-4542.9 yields 11.7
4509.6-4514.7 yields 11.7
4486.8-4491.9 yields 11.5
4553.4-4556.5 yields 11.5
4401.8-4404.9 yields 9.78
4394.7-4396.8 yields 10.7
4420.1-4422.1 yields 11.4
